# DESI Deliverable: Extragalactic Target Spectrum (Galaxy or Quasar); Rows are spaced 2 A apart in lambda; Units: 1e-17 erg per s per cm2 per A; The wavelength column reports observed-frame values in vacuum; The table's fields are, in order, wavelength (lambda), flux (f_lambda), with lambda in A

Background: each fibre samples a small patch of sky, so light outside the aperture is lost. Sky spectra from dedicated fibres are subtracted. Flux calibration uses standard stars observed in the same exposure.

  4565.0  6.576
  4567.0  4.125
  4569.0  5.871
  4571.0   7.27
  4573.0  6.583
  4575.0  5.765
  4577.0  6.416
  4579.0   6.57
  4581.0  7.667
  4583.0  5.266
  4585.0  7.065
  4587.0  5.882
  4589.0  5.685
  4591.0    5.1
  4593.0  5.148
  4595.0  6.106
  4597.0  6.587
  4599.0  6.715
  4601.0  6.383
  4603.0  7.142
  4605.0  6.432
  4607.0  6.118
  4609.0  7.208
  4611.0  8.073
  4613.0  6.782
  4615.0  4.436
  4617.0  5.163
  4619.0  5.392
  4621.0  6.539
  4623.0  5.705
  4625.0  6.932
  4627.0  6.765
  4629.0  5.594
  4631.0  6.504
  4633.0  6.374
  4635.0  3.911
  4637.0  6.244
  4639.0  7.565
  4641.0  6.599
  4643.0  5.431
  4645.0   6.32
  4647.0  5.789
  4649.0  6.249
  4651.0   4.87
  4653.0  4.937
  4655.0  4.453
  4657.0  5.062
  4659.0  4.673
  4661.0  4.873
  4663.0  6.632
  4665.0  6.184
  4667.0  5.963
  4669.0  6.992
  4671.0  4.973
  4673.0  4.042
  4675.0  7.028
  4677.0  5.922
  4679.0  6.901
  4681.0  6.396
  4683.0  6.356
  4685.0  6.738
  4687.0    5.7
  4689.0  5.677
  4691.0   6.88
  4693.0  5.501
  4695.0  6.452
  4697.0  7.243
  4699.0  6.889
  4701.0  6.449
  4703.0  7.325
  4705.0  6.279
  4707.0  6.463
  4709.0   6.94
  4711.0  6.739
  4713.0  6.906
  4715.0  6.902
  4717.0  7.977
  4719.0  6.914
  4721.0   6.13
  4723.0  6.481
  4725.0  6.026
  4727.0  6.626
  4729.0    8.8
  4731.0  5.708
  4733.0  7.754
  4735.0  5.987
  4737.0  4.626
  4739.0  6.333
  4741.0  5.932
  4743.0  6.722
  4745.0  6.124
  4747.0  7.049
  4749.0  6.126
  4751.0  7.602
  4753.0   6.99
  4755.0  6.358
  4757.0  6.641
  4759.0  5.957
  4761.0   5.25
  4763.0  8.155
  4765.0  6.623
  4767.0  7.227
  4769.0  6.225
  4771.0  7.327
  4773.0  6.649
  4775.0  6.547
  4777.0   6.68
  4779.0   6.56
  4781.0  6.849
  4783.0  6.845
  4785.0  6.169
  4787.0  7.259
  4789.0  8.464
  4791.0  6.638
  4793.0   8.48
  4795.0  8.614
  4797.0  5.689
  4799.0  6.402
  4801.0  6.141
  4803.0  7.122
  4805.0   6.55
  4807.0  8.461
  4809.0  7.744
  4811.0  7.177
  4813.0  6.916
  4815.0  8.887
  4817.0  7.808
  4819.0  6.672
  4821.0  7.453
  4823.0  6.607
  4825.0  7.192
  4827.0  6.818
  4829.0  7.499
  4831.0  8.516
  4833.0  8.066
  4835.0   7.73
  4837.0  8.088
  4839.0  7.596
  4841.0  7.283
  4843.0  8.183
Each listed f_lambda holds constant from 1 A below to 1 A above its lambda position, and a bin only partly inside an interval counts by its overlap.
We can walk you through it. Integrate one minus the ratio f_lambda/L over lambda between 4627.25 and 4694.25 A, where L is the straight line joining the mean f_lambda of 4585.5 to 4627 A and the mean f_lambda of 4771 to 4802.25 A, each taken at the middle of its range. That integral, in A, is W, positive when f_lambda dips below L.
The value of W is 5.8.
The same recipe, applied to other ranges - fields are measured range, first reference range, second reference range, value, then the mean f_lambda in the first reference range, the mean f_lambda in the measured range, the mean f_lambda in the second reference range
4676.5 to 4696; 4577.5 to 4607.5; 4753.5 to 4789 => 0.7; 6.26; 6.26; 6.72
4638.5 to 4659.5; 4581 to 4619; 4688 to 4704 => 2.5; 6.2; 5.61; 6.55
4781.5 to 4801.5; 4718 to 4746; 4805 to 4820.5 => 0.5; 6.44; 7.09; 7.59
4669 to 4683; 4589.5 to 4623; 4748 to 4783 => 0.9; 6.18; 5.99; 6.7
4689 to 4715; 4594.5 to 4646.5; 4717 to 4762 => -0.9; 6.27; 6.64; 6.49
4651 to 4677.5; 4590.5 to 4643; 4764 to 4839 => 4.0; 6.21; 5.49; 7.21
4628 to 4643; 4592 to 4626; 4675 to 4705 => 0.7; 6.29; 6.07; 6.47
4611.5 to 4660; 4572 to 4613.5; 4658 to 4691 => 3.1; 6.41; 5.79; 5.97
